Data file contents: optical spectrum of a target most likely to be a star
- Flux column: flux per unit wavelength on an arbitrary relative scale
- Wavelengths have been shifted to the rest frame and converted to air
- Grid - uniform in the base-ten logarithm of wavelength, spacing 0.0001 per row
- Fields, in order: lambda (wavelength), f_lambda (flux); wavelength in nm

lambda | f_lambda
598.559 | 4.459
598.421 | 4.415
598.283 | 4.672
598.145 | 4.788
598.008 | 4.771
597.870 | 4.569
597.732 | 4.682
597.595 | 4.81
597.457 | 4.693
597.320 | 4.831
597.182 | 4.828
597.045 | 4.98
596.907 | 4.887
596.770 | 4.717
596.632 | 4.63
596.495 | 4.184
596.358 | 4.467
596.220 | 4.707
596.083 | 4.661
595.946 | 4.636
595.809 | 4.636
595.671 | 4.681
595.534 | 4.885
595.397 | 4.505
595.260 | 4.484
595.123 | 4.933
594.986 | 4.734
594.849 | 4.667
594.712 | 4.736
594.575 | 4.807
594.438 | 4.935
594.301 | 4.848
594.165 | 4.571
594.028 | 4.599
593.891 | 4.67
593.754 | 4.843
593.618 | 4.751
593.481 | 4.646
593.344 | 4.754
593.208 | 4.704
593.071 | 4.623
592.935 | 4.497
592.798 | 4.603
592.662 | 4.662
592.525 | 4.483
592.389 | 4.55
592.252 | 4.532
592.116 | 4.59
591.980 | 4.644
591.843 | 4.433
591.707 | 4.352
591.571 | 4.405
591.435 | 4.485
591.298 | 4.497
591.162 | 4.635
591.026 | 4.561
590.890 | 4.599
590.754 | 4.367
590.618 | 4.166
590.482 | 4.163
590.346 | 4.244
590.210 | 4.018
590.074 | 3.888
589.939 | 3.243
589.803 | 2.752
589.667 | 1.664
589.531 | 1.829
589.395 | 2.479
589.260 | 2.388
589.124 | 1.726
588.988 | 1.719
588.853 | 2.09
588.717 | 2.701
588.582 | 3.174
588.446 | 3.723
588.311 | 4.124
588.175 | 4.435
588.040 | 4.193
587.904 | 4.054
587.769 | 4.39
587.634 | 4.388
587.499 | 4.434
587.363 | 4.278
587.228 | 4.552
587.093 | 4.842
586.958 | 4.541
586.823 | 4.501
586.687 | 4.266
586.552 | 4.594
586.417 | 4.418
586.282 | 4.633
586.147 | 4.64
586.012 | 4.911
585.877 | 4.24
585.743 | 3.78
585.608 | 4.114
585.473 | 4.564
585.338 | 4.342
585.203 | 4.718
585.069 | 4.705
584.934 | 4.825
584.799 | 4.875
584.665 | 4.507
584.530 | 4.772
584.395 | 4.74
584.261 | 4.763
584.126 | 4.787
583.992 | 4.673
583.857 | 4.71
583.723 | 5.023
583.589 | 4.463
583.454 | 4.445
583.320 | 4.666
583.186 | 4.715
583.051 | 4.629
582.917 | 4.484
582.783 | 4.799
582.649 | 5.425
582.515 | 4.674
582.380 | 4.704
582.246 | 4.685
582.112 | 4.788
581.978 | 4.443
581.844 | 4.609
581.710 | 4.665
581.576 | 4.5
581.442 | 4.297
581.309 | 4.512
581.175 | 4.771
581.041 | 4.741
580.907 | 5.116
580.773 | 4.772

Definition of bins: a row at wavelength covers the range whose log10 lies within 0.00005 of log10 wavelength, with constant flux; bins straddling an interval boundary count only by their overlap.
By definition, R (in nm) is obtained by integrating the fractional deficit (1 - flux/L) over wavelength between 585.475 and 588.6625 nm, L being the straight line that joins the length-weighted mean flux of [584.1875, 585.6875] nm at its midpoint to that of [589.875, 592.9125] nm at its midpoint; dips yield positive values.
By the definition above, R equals 0.16 nm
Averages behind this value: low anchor 4.62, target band 4.31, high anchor 4.37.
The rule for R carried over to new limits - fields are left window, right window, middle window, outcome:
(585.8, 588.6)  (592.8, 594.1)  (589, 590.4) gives 0.54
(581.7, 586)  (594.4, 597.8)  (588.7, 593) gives 0.84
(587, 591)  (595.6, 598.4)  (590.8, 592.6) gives -0.27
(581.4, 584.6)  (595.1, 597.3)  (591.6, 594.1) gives 0.04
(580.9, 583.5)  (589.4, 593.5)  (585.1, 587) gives 0.00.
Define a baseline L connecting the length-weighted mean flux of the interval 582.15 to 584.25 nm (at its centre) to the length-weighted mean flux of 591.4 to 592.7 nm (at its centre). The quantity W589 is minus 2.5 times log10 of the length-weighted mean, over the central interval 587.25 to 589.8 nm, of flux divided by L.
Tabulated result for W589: 0.39 mag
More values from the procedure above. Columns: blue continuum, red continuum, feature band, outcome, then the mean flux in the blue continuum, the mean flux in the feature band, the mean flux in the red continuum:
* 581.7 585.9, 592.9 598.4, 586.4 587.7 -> 0.04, 4.64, 4.48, 4.7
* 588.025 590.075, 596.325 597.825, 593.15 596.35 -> -0.14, 2.82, 4.71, 4.71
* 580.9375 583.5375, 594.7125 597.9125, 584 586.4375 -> 0.02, 4.66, 4.58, 4.69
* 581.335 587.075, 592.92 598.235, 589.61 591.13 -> 0.22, 4.61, 3.82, 4.7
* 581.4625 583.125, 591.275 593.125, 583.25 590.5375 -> 0.15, 4.69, 4.03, 4.52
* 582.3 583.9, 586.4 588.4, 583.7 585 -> -0.03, 4.73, 4.76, 4.39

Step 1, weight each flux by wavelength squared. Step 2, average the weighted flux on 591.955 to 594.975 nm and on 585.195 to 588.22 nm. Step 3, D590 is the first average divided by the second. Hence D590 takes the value 1.08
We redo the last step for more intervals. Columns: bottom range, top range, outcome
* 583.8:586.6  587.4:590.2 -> 0.71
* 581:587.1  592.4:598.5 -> 1.05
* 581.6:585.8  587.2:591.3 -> 0.78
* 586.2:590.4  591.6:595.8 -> 1.31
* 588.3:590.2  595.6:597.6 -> 1.79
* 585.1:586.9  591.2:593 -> 1.04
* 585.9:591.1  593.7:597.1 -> 1.27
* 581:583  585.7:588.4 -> 0.96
